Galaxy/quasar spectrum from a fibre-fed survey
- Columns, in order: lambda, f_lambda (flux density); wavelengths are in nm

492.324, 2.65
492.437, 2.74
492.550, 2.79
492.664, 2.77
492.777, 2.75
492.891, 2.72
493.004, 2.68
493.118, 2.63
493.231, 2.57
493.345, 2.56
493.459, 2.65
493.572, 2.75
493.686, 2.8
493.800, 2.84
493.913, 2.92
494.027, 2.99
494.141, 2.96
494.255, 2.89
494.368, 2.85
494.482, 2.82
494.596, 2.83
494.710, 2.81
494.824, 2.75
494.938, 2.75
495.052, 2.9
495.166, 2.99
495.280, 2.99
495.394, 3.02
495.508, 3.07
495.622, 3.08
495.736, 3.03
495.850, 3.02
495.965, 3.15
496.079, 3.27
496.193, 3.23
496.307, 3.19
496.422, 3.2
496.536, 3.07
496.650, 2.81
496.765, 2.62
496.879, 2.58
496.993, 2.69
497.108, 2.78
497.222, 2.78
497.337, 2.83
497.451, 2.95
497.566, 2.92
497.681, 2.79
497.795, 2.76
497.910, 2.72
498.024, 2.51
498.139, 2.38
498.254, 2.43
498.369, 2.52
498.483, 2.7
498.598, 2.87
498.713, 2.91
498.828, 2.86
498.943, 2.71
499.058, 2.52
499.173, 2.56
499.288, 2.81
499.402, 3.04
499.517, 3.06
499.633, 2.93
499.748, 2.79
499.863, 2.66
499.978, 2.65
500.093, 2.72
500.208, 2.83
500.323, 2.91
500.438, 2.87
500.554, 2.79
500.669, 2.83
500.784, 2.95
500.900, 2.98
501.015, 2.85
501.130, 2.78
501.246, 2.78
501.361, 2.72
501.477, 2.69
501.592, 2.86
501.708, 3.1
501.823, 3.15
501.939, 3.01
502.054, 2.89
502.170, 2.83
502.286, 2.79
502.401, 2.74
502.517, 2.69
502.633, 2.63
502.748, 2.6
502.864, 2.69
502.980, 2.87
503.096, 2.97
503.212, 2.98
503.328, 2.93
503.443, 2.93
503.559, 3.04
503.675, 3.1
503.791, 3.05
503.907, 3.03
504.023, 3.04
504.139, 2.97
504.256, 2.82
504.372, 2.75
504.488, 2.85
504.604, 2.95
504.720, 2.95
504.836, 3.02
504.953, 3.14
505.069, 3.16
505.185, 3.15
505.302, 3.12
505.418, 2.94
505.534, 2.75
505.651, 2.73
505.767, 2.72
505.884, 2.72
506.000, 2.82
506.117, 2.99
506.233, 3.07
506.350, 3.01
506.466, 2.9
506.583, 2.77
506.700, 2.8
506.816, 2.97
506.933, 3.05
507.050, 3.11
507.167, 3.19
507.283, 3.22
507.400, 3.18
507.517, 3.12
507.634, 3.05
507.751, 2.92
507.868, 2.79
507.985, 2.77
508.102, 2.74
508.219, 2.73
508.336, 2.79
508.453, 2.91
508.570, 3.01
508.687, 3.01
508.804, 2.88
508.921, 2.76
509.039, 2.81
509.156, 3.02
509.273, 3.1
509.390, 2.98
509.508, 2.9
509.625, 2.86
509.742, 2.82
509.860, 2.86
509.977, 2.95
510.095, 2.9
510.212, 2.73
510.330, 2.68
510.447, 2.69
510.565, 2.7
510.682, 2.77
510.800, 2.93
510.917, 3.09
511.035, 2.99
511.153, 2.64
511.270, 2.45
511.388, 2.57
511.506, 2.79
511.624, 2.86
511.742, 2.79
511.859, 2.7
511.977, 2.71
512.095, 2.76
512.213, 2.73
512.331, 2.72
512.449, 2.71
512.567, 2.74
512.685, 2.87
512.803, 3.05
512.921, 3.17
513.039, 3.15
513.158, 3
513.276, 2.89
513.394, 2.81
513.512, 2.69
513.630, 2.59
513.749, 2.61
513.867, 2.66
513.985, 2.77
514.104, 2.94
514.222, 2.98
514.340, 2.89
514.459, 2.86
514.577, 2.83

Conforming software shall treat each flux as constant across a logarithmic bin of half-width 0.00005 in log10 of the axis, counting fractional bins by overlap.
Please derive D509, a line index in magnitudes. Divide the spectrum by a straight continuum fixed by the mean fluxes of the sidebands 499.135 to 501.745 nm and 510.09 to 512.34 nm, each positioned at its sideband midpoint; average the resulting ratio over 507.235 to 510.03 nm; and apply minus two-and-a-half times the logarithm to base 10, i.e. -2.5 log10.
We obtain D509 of -0.06 mag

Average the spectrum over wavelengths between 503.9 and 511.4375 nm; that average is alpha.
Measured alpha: 2.9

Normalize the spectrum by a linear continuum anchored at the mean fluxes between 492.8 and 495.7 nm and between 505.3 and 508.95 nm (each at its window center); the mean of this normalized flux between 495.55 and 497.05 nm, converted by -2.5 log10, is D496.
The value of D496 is -0.06 mag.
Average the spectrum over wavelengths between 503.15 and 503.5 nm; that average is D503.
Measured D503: 2.95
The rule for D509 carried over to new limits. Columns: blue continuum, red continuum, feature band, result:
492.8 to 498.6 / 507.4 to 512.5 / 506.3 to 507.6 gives -0.073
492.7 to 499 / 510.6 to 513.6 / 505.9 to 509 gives -0.044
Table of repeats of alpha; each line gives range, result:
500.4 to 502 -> 2.88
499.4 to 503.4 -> 2.84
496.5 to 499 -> 2.73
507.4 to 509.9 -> 2.9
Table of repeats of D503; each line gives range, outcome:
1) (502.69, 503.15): 2.78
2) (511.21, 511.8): 2.69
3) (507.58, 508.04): 2.88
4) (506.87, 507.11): 3.07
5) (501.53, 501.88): 3.04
